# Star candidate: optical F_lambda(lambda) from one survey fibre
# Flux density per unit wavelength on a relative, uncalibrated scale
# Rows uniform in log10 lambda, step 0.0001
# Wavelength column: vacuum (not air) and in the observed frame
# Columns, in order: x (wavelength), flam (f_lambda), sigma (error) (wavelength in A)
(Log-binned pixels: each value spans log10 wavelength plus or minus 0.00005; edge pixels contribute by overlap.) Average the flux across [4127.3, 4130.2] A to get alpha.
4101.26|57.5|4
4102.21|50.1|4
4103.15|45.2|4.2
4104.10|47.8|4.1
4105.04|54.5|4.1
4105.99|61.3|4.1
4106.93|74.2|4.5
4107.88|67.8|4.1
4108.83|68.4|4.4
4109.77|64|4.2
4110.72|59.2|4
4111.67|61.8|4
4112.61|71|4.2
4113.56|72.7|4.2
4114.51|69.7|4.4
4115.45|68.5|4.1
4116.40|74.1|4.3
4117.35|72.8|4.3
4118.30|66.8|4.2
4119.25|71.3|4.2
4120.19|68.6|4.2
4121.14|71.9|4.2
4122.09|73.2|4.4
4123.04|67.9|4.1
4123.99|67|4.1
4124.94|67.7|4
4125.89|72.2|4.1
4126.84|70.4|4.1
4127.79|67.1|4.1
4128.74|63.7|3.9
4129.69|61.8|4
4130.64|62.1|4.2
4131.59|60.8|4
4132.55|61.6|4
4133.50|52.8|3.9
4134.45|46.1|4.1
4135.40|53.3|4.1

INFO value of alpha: 64.3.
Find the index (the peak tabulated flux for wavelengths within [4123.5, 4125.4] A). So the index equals 67.7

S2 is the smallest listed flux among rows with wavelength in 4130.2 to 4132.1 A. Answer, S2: 60.8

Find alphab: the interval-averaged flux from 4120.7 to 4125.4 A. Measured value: 69.5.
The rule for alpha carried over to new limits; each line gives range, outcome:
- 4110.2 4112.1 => 60.3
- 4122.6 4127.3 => 69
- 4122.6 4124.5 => 67.4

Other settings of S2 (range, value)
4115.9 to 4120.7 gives 66.8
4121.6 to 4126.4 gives 67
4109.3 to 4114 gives 59.2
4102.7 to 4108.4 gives 45.2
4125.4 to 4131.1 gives 61.8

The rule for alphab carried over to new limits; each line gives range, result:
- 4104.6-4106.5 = 58.4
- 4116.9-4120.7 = 69.9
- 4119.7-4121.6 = 70.5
